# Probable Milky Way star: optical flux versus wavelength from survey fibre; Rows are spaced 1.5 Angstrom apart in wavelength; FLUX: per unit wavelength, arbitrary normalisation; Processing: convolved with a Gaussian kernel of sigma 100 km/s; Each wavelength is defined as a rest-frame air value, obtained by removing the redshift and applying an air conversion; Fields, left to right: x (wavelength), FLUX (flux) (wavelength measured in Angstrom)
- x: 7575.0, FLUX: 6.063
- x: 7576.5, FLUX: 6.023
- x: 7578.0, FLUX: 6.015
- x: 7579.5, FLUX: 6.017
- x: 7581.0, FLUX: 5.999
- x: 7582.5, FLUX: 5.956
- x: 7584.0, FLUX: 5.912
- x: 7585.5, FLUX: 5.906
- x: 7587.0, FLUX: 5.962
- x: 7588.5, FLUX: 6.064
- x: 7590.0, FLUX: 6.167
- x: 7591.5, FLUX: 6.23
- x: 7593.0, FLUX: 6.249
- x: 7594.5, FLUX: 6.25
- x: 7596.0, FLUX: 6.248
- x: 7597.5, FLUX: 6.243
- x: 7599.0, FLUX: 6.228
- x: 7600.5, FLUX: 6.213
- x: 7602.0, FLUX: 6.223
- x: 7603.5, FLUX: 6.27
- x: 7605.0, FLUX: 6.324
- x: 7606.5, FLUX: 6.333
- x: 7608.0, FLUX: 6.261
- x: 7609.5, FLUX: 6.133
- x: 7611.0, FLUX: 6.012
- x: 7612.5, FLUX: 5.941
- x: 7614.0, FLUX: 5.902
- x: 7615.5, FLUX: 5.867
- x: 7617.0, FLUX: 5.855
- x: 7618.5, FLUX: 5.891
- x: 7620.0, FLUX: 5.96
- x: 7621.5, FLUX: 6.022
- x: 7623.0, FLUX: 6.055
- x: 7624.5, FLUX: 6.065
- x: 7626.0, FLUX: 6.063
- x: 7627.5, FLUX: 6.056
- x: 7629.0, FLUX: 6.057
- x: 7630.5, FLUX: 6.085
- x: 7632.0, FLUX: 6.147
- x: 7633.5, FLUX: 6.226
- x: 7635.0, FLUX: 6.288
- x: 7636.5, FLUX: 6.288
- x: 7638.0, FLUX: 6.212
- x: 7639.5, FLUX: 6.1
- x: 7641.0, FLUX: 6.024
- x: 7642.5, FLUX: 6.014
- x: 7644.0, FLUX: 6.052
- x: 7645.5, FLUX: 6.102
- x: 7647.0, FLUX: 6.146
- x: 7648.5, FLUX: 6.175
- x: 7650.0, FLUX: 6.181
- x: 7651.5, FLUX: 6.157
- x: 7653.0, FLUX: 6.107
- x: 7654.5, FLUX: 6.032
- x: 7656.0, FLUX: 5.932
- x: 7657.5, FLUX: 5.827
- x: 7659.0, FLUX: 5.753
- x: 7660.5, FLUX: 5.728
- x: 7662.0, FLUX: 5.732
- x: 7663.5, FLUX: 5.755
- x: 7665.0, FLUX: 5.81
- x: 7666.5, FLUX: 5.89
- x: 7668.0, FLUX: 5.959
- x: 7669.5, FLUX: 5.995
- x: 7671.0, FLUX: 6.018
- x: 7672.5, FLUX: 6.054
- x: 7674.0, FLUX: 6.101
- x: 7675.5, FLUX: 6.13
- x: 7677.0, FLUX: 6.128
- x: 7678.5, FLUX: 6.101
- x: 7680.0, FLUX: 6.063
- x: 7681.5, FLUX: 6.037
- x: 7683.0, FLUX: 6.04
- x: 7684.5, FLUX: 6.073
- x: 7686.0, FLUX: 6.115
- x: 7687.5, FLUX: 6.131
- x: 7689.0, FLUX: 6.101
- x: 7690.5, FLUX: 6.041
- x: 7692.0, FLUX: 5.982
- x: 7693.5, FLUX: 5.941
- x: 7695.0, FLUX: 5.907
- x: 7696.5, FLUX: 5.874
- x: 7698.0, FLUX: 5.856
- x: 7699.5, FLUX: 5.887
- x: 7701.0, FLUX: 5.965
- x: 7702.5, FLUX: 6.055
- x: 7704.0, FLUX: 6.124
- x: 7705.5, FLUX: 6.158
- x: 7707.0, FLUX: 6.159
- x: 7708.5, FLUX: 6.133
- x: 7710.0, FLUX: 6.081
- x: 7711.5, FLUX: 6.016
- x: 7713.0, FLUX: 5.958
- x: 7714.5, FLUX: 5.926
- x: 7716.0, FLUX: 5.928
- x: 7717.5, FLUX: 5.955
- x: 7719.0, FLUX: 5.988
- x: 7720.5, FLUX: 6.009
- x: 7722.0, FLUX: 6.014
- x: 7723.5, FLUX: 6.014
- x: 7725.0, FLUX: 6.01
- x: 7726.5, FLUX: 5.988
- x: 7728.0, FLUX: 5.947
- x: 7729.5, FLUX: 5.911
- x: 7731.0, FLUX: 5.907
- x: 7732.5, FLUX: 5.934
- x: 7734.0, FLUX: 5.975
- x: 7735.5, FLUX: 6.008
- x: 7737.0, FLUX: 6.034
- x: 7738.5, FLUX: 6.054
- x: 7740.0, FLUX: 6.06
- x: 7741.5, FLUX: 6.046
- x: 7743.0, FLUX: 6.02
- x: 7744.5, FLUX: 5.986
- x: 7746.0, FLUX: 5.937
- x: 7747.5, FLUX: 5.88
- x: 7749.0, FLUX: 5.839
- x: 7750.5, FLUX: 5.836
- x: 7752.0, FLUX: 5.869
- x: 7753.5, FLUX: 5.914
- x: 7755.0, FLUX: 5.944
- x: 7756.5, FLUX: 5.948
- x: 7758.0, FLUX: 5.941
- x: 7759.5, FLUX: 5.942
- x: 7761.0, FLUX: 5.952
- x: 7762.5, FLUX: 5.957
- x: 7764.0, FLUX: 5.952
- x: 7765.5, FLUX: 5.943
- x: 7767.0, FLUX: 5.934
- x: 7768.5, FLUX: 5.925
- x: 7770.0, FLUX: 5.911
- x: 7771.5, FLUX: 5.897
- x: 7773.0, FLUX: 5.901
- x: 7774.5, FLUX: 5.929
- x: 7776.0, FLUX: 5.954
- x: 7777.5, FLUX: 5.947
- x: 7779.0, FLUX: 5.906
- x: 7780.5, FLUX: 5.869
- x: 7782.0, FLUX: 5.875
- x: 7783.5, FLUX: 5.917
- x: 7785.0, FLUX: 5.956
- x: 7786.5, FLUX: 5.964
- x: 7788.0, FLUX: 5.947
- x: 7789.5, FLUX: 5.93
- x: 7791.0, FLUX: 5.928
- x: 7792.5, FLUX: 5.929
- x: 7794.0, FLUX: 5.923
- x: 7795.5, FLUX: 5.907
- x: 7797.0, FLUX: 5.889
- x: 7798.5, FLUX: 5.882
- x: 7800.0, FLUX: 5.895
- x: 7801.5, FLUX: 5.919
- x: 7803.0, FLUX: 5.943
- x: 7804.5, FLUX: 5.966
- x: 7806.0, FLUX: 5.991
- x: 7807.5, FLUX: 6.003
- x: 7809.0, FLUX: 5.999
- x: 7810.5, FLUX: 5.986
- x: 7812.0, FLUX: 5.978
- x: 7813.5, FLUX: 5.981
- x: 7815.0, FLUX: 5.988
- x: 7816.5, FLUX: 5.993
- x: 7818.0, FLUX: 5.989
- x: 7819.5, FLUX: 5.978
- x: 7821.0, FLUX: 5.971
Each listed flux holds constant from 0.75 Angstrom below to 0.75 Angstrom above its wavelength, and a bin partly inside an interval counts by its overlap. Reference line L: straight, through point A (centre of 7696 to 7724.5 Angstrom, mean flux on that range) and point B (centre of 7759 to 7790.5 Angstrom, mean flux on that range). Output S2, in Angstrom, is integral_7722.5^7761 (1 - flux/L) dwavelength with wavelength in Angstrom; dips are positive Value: 0.1 Angstrom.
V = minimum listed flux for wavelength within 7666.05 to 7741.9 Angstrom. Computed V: 5.856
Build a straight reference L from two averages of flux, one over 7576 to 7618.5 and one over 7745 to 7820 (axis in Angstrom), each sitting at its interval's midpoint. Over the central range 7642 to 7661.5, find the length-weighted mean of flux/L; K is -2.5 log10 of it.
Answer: 0.01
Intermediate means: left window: 6.1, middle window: 6.01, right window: 5.93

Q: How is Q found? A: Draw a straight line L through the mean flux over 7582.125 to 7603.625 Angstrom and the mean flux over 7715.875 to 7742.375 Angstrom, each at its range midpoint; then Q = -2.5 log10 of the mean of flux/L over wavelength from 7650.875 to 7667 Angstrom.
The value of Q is 0.03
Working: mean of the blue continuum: 6.14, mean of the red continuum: 5.99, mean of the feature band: 5.88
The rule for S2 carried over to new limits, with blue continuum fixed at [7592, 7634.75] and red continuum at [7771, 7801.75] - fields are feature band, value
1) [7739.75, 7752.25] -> 0.1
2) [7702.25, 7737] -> -0.1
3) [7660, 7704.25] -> 0.4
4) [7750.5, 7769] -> 0.1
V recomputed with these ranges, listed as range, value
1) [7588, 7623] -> 5.855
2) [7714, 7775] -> 5.836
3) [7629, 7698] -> 5.728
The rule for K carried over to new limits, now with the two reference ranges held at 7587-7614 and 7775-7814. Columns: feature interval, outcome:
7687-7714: 0.01 mag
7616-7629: 0.03 mag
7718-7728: 0.01 mag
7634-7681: 0.01 mag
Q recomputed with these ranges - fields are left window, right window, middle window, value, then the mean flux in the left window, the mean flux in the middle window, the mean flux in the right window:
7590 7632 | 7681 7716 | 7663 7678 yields 0.01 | 6.11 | 5.99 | 6.02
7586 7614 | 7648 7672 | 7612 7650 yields 0.00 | 6.18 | 6.07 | 5.94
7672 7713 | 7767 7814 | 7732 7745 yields 0.00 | 6.04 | 6.02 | 5.93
